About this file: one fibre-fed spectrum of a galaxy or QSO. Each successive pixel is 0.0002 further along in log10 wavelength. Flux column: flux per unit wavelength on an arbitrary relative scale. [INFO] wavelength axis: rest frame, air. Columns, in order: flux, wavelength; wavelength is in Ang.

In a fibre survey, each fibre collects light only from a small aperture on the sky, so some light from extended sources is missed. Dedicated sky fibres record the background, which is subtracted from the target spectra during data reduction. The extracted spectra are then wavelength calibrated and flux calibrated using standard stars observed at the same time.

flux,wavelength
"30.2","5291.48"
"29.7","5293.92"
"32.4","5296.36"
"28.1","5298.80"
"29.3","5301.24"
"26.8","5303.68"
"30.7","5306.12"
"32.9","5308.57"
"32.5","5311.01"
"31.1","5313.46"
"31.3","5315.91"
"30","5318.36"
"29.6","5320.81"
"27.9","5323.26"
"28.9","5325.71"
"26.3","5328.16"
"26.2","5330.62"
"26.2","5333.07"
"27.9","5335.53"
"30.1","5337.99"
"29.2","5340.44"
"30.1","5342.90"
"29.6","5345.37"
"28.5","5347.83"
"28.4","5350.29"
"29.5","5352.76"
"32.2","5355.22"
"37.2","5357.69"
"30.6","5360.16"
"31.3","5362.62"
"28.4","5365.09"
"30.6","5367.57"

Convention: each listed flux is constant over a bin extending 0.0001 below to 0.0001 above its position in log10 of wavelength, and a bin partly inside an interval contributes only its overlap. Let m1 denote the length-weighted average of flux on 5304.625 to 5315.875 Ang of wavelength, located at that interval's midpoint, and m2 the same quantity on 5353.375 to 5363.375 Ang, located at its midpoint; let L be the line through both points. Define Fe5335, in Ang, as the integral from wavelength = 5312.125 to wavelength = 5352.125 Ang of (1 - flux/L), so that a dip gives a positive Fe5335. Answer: 4.1 Ang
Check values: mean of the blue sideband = 31.6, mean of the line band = 28.8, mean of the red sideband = 32.7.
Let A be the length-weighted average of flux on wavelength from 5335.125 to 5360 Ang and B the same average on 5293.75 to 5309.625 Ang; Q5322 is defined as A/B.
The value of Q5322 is 1.01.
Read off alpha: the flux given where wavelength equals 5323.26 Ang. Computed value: 27.9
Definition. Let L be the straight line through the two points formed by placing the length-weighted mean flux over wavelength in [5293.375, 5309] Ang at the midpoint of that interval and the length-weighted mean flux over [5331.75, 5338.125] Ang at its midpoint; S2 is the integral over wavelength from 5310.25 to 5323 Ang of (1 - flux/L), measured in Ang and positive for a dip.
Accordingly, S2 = -0.8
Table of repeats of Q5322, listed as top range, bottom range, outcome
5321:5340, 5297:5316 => 0.92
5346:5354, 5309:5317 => 0.91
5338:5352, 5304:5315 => 0.93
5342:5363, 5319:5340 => 1.10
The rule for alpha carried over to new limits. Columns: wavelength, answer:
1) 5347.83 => 28.5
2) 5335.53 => 27.9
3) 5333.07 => 26.2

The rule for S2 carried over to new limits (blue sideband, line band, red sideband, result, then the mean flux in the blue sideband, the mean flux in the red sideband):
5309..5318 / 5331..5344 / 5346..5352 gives 0.47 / 31.6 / 28.6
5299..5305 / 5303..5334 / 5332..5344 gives -1.02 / 28.1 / 28.7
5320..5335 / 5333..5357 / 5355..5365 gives 0.50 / 27.5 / 32.4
